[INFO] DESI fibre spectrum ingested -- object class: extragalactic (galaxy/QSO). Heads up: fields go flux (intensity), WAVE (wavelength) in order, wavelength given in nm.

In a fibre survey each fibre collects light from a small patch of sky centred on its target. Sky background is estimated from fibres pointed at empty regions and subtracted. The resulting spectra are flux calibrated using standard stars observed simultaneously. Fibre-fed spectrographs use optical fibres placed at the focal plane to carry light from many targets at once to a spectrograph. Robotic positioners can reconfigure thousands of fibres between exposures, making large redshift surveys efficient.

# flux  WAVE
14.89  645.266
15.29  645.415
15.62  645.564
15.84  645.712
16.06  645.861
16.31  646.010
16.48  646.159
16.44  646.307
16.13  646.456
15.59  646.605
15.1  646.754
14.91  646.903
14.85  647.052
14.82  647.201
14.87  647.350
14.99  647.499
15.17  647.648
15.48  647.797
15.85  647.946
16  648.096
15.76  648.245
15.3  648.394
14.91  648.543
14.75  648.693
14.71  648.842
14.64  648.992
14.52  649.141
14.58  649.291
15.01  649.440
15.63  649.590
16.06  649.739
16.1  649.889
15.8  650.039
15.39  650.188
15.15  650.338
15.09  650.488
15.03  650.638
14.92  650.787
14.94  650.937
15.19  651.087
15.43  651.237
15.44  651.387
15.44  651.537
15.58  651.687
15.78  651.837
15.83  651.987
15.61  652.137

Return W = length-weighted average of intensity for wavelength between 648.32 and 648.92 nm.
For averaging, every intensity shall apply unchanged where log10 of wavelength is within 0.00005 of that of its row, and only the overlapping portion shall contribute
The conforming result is 14.9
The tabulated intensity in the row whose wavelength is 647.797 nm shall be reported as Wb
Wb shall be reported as 15.48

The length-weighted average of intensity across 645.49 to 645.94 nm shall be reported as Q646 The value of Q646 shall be 15.8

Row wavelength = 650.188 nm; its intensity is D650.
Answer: 15.39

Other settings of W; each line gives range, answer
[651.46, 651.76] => 15.5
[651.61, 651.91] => 15.7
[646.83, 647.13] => 14.9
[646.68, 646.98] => 15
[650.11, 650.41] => 15.3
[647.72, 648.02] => 15.7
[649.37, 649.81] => 15.6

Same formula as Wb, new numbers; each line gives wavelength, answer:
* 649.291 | 14.58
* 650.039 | 15.8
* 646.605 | 15.59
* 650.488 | 15.09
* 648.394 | 15.3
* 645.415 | 15.29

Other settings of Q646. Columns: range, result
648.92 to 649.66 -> 14.9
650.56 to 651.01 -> 15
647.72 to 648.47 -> 15.7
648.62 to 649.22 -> 14.6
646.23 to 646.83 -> 15.8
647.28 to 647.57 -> 14.9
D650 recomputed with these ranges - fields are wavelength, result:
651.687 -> 15.58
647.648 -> 15.17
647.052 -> 14.85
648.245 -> 15.76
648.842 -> 14.71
